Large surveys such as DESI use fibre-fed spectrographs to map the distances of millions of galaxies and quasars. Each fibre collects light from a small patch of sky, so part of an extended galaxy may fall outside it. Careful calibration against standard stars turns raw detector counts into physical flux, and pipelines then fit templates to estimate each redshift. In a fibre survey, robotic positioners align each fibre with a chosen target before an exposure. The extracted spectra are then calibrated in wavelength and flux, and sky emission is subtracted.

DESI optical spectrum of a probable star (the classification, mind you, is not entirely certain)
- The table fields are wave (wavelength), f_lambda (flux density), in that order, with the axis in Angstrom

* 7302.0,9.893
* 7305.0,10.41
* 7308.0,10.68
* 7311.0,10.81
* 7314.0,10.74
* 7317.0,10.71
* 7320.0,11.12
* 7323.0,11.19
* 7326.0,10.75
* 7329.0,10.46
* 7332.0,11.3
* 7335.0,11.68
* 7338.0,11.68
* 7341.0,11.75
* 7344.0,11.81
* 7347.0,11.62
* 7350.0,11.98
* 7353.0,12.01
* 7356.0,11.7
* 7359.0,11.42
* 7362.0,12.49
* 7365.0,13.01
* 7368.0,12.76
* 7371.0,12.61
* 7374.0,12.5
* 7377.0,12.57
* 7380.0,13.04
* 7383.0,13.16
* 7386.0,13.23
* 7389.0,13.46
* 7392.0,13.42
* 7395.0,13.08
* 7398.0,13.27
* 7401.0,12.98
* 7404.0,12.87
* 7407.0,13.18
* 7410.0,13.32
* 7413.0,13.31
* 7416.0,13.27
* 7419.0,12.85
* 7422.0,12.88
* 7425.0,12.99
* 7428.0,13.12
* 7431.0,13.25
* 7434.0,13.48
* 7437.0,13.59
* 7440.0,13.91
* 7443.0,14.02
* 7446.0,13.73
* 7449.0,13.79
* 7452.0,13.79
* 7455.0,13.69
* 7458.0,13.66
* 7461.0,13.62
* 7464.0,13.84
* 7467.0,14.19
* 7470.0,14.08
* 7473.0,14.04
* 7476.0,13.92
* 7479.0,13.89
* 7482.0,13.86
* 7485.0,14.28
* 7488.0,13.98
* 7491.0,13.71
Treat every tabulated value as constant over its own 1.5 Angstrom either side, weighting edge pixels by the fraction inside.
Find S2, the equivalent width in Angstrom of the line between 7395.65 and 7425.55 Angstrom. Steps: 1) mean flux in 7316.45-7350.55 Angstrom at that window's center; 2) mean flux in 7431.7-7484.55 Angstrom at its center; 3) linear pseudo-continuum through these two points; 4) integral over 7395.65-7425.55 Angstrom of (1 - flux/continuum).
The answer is -0.5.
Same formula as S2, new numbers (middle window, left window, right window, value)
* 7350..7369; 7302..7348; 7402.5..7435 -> -0.6 Angstrom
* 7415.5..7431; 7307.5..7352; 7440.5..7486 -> 0.1 Angstrom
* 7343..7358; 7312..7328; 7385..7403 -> 0.0 Angstrom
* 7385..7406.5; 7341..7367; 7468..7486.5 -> -0.8 Angstrom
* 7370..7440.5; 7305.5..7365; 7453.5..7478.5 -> -2.3 Angstrom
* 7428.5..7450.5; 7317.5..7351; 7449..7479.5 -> -0.4 Angstrom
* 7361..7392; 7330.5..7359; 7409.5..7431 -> -1.6 Angstrom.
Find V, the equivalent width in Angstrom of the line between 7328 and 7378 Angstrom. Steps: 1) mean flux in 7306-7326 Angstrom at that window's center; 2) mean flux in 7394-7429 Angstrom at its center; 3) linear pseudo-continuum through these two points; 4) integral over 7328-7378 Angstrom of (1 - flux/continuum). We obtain -1.0 Angstrom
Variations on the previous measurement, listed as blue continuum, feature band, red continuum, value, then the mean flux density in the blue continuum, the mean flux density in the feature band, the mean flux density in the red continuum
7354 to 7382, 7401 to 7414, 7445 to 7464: -0.1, 12.5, 13.1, 13.7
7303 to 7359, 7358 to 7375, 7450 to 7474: -0.8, 11.2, 12.5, 13.9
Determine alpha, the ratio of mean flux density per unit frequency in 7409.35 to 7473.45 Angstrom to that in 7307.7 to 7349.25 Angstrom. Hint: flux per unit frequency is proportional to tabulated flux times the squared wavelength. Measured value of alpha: 1.25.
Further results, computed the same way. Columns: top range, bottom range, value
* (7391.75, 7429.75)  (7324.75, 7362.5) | 1.15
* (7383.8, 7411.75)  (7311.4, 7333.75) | 1.24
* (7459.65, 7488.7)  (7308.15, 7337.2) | 1.33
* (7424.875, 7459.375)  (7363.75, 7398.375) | 1.06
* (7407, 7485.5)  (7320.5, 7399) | 1.14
